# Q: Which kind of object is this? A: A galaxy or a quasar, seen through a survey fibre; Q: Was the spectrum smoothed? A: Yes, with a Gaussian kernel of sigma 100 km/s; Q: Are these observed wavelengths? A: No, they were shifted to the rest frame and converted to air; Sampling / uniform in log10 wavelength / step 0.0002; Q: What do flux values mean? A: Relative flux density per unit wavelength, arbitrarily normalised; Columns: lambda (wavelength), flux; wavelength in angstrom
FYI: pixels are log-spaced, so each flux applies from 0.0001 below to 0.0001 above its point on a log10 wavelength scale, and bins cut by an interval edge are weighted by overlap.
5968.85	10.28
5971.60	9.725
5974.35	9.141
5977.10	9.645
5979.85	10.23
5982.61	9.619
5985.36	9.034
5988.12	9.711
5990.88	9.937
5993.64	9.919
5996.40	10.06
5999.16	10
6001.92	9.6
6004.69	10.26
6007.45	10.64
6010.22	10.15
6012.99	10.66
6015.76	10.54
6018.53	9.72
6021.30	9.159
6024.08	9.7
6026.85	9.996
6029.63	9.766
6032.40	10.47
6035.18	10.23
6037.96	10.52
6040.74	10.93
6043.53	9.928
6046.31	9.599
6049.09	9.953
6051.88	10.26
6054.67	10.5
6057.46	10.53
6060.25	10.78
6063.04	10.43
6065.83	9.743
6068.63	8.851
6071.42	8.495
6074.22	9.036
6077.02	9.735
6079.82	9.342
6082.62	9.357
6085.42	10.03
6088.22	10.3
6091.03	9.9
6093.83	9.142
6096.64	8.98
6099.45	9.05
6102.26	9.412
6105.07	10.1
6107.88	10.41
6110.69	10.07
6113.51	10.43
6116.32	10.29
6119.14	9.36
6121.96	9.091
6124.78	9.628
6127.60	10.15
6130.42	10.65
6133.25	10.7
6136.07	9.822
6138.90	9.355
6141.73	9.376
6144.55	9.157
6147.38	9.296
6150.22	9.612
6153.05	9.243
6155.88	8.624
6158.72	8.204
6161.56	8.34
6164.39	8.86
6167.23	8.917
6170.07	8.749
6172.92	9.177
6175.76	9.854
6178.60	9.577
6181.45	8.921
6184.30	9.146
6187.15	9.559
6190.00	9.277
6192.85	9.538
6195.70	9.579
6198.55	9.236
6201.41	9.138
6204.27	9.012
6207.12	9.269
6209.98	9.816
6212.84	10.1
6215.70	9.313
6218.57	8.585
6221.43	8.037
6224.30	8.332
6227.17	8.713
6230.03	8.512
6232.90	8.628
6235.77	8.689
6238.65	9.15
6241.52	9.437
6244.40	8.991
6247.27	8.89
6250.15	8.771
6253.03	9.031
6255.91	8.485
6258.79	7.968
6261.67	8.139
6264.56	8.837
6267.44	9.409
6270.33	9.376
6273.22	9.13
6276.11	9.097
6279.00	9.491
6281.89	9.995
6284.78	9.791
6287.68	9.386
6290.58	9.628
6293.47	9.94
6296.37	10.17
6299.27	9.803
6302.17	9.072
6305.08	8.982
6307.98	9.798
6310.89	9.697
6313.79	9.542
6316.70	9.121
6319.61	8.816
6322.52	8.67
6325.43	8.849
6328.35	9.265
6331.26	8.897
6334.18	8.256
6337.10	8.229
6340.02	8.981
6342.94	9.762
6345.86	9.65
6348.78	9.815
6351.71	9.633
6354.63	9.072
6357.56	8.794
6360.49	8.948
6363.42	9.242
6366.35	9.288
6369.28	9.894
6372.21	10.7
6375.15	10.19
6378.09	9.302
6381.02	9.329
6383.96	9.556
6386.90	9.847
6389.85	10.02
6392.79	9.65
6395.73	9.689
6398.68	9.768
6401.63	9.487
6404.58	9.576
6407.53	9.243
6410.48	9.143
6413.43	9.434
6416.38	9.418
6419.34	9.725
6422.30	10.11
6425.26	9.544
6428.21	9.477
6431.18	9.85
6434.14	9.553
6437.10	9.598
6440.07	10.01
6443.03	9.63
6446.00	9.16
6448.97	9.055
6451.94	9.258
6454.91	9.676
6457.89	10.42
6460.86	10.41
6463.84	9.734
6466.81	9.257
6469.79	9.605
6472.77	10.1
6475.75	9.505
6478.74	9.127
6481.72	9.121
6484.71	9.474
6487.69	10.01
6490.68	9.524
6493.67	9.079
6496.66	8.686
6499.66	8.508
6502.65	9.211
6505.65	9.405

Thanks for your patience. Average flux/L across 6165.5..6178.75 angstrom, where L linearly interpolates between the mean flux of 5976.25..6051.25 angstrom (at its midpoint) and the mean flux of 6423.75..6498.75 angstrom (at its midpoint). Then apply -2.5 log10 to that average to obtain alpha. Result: 0.07 mag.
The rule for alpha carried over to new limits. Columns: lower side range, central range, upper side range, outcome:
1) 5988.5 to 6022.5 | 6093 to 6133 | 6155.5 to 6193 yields -0.045 mag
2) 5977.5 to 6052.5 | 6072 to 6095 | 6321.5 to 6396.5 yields 0.035 mag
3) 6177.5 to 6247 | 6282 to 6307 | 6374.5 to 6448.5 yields -0.036 mag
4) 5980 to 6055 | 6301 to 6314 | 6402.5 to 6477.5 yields 0.038 mag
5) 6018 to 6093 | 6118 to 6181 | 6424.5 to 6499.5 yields 0.053 mag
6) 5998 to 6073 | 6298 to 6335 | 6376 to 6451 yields 0.063 mag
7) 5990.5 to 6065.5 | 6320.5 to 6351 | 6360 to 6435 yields 0.077 mag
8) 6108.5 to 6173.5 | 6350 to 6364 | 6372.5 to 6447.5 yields 0.053 mag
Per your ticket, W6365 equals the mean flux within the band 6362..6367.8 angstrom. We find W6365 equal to 9.27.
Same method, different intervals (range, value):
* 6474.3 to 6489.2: 9.45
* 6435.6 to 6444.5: 9.75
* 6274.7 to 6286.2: 9.6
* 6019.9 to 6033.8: 9.82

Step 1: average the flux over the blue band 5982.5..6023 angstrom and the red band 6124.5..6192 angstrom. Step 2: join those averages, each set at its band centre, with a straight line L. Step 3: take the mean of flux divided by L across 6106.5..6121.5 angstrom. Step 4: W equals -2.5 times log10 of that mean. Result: -0.06 mag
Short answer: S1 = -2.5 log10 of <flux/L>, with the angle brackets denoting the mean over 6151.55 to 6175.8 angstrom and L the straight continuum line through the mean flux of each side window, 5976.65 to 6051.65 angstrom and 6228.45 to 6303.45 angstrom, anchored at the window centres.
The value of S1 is 0.08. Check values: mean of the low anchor 10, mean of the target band 8.83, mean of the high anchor 9.15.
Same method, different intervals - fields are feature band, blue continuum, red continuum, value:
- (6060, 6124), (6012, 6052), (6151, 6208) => 0.00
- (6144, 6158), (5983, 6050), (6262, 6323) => 0.07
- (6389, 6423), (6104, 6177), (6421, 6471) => 0.01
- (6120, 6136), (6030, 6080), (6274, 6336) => -0.02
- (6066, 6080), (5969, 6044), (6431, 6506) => 0.09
